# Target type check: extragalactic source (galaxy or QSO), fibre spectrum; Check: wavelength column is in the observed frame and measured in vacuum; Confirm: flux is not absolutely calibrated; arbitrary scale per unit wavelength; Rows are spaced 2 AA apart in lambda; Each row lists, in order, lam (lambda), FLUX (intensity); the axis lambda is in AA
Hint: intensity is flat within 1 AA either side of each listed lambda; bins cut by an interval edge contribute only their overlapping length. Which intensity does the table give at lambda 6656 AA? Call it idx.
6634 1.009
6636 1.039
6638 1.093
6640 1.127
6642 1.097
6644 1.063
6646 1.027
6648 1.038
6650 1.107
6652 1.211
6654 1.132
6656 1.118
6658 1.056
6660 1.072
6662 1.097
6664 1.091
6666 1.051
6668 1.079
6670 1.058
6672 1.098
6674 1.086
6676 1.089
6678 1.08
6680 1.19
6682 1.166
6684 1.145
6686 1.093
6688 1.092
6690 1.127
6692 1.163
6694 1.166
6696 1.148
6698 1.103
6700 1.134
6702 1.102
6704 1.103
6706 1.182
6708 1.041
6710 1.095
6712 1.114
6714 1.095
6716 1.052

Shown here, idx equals 1.118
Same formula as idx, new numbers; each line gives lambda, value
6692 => 1.163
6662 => 1.097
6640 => 1.127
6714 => 1.095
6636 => 1.039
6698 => 1.103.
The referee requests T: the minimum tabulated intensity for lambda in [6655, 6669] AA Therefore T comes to 1.051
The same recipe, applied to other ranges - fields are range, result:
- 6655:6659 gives 1.056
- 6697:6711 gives 1.041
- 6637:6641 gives 1.093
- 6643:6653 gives 1.027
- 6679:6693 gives 1.092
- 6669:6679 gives 1.058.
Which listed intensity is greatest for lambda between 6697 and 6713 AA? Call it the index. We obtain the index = 1.182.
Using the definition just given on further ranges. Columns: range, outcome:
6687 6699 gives 1.166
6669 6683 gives 1.19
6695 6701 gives 1.148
